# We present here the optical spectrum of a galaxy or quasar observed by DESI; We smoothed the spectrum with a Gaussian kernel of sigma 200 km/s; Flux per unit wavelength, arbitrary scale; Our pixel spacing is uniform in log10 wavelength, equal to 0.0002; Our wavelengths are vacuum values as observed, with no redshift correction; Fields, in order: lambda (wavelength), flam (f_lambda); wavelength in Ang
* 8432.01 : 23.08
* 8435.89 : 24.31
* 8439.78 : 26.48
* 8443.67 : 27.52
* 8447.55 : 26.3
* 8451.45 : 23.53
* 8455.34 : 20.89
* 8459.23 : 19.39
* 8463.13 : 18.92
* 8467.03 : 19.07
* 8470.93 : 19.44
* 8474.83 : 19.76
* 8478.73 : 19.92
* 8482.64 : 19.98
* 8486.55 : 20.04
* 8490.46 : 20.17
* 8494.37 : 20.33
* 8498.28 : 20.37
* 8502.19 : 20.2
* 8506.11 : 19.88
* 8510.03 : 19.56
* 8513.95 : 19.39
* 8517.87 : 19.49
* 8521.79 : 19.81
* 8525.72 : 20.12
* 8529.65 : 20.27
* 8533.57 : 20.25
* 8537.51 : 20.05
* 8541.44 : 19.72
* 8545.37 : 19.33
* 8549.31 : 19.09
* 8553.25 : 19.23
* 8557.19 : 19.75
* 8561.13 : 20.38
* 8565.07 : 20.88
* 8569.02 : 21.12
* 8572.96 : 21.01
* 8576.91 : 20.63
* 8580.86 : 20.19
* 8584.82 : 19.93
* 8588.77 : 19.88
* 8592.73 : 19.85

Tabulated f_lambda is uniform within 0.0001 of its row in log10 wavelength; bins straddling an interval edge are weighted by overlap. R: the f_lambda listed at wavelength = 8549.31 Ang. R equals 19.09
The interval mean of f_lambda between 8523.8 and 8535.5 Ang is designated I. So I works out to 20.2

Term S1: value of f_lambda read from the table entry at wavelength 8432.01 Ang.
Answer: 23.08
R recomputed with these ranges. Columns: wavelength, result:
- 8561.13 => 20.38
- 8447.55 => 26.3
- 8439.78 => 26.48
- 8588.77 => 19.88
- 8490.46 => 20.17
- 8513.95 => 19.39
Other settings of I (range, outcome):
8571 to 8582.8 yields 20.6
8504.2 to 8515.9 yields 19.6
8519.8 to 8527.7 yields 20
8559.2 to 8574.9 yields 20.9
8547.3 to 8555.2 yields 19.1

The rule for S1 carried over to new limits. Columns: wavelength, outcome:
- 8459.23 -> 19.39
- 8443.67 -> 27.52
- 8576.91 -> 20.63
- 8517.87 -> 19.49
